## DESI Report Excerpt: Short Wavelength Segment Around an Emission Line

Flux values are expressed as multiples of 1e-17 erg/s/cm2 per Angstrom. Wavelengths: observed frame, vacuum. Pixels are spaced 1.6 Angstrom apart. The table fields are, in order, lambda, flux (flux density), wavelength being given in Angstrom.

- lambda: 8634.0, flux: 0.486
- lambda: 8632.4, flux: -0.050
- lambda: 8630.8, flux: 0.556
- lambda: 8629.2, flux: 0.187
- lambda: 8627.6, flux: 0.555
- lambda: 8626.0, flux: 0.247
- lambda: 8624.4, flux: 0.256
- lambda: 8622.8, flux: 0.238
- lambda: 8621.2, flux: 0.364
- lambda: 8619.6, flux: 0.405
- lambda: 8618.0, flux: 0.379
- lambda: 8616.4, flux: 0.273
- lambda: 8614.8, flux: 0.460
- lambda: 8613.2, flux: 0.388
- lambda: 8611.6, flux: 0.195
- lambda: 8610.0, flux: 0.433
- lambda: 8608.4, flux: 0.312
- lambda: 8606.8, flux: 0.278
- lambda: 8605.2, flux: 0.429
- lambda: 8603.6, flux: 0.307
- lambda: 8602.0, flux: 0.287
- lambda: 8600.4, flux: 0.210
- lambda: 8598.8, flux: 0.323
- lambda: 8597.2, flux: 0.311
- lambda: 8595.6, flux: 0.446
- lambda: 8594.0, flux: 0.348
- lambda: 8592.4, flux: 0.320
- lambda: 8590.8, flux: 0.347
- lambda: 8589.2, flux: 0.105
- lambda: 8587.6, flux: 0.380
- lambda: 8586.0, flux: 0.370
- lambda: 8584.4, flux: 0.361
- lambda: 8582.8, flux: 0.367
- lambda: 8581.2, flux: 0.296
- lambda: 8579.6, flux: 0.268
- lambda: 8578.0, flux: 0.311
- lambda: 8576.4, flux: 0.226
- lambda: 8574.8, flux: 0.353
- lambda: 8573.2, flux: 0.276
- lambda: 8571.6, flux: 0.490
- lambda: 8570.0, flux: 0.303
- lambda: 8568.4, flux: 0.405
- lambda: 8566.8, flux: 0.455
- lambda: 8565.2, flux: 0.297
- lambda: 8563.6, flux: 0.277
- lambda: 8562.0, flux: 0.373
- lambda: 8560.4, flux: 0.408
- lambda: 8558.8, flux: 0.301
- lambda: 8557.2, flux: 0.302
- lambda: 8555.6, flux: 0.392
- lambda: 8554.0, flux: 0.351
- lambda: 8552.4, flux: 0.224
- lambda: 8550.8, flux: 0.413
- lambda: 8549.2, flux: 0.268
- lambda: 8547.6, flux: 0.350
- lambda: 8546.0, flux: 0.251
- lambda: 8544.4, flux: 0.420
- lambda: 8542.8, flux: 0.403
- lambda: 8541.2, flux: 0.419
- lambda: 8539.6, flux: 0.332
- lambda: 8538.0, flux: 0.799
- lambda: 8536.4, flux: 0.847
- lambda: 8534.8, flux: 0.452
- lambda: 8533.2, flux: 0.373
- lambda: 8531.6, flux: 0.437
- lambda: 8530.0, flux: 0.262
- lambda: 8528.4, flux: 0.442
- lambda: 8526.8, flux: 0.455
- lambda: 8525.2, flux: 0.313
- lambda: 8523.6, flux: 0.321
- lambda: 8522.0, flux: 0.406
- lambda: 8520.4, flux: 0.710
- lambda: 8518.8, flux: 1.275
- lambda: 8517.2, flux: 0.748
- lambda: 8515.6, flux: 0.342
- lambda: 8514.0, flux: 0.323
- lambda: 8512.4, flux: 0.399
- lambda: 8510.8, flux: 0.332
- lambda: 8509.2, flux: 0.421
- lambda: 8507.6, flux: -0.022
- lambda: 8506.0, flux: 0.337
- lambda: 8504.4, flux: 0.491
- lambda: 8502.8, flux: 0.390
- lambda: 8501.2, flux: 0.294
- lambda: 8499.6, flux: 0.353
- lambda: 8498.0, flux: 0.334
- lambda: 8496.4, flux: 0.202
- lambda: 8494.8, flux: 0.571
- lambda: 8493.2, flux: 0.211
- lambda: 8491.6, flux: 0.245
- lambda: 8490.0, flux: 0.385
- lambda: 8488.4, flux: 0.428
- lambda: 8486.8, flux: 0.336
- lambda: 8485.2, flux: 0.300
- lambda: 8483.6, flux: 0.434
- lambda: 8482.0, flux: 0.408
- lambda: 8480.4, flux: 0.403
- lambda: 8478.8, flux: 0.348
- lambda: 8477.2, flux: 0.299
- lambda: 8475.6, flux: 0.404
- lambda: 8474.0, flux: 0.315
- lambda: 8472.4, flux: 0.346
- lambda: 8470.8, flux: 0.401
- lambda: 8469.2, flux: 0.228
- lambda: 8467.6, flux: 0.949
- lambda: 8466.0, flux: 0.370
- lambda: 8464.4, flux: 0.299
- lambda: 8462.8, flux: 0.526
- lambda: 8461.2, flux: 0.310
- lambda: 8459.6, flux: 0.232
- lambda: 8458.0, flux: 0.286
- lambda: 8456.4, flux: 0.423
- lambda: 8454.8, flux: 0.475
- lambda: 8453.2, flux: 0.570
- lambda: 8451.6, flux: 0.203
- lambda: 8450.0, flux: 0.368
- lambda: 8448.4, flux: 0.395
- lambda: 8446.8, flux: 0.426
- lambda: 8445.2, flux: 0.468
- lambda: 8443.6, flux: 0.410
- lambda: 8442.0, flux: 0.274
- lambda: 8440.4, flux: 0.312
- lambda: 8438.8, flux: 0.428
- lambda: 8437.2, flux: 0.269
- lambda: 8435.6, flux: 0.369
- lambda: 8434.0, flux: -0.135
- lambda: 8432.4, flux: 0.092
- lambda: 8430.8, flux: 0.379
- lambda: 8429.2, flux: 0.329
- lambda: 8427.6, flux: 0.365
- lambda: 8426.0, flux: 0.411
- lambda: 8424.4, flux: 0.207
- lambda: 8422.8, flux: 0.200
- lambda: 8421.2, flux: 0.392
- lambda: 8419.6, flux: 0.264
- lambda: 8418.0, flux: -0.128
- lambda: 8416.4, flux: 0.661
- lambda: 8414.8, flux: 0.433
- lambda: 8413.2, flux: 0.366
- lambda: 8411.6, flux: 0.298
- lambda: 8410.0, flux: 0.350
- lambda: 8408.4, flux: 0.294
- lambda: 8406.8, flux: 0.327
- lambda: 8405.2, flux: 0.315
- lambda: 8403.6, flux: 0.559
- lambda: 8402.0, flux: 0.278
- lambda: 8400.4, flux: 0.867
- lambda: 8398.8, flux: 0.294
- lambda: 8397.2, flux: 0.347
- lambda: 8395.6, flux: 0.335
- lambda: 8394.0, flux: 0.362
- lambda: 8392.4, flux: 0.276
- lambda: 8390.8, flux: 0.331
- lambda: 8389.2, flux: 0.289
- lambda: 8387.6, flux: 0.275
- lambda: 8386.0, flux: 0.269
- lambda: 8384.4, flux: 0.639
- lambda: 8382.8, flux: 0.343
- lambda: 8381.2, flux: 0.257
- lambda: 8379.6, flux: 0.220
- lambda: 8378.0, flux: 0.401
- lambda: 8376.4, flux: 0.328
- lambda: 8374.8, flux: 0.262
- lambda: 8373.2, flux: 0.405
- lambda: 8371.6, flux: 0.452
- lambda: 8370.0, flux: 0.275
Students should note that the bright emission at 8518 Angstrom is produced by [S II]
